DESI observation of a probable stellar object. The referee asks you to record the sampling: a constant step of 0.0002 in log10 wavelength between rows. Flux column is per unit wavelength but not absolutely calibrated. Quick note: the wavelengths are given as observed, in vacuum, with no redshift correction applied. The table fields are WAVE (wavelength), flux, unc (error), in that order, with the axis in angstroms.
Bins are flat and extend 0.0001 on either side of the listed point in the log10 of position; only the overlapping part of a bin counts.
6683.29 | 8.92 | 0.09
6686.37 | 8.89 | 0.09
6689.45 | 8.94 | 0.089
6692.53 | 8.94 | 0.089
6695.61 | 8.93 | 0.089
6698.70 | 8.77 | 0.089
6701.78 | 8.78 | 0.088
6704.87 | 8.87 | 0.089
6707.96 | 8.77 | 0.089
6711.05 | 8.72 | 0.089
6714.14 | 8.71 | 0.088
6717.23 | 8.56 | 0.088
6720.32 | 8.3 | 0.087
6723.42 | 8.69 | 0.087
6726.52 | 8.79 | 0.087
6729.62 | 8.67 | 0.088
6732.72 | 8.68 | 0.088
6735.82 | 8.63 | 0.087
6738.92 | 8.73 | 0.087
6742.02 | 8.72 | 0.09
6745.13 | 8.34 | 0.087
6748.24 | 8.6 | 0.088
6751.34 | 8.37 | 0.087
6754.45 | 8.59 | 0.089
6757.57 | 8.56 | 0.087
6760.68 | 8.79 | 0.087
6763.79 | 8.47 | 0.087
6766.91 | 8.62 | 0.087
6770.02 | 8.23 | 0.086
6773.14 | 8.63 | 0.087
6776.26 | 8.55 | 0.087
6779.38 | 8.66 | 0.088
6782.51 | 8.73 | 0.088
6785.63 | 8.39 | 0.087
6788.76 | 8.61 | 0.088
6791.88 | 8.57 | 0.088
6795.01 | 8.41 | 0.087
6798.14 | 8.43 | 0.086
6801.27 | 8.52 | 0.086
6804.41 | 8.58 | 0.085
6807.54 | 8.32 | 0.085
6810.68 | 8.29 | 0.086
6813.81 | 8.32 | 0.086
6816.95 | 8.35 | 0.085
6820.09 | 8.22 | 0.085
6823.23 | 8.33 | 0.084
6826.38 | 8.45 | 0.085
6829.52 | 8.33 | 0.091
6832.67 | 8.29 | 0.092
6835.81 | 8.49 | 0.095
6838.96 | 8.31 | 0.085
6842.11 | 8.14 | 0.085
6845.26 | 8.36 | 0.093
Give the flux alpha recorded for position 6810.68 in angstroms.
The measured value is 8.29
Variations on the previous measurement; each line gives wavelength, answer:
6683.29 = 8.92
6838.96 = 8.31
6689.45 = 8.94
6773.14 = 8.63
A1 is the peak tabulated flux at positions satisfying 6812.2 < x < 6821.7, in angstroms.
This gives 8.35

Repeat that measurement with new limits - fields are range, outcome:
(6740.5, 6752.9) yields 8.72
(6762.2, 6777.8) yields 8.63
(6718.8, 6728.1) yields 8.79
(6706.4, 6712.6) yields 8.77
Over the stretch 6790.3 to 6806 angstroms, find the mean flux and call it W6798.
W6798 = 8.5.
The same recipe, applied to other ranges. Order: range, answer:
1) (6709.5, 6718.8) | 8.67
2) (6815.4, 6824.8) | 8.3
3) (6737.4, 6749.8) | 8.6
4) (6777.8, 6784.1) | 8.69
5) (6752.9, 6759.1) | 8.56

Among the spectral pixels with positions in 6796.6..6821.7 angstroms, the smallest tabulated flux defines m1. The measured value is 8.22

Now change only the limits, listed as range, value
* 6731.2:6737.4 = 8.63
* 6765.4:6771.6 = 8.23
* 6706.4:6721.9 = 8.3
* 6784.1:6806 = 8.39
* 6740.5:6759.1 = 8.34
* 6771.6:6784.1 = 8.55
